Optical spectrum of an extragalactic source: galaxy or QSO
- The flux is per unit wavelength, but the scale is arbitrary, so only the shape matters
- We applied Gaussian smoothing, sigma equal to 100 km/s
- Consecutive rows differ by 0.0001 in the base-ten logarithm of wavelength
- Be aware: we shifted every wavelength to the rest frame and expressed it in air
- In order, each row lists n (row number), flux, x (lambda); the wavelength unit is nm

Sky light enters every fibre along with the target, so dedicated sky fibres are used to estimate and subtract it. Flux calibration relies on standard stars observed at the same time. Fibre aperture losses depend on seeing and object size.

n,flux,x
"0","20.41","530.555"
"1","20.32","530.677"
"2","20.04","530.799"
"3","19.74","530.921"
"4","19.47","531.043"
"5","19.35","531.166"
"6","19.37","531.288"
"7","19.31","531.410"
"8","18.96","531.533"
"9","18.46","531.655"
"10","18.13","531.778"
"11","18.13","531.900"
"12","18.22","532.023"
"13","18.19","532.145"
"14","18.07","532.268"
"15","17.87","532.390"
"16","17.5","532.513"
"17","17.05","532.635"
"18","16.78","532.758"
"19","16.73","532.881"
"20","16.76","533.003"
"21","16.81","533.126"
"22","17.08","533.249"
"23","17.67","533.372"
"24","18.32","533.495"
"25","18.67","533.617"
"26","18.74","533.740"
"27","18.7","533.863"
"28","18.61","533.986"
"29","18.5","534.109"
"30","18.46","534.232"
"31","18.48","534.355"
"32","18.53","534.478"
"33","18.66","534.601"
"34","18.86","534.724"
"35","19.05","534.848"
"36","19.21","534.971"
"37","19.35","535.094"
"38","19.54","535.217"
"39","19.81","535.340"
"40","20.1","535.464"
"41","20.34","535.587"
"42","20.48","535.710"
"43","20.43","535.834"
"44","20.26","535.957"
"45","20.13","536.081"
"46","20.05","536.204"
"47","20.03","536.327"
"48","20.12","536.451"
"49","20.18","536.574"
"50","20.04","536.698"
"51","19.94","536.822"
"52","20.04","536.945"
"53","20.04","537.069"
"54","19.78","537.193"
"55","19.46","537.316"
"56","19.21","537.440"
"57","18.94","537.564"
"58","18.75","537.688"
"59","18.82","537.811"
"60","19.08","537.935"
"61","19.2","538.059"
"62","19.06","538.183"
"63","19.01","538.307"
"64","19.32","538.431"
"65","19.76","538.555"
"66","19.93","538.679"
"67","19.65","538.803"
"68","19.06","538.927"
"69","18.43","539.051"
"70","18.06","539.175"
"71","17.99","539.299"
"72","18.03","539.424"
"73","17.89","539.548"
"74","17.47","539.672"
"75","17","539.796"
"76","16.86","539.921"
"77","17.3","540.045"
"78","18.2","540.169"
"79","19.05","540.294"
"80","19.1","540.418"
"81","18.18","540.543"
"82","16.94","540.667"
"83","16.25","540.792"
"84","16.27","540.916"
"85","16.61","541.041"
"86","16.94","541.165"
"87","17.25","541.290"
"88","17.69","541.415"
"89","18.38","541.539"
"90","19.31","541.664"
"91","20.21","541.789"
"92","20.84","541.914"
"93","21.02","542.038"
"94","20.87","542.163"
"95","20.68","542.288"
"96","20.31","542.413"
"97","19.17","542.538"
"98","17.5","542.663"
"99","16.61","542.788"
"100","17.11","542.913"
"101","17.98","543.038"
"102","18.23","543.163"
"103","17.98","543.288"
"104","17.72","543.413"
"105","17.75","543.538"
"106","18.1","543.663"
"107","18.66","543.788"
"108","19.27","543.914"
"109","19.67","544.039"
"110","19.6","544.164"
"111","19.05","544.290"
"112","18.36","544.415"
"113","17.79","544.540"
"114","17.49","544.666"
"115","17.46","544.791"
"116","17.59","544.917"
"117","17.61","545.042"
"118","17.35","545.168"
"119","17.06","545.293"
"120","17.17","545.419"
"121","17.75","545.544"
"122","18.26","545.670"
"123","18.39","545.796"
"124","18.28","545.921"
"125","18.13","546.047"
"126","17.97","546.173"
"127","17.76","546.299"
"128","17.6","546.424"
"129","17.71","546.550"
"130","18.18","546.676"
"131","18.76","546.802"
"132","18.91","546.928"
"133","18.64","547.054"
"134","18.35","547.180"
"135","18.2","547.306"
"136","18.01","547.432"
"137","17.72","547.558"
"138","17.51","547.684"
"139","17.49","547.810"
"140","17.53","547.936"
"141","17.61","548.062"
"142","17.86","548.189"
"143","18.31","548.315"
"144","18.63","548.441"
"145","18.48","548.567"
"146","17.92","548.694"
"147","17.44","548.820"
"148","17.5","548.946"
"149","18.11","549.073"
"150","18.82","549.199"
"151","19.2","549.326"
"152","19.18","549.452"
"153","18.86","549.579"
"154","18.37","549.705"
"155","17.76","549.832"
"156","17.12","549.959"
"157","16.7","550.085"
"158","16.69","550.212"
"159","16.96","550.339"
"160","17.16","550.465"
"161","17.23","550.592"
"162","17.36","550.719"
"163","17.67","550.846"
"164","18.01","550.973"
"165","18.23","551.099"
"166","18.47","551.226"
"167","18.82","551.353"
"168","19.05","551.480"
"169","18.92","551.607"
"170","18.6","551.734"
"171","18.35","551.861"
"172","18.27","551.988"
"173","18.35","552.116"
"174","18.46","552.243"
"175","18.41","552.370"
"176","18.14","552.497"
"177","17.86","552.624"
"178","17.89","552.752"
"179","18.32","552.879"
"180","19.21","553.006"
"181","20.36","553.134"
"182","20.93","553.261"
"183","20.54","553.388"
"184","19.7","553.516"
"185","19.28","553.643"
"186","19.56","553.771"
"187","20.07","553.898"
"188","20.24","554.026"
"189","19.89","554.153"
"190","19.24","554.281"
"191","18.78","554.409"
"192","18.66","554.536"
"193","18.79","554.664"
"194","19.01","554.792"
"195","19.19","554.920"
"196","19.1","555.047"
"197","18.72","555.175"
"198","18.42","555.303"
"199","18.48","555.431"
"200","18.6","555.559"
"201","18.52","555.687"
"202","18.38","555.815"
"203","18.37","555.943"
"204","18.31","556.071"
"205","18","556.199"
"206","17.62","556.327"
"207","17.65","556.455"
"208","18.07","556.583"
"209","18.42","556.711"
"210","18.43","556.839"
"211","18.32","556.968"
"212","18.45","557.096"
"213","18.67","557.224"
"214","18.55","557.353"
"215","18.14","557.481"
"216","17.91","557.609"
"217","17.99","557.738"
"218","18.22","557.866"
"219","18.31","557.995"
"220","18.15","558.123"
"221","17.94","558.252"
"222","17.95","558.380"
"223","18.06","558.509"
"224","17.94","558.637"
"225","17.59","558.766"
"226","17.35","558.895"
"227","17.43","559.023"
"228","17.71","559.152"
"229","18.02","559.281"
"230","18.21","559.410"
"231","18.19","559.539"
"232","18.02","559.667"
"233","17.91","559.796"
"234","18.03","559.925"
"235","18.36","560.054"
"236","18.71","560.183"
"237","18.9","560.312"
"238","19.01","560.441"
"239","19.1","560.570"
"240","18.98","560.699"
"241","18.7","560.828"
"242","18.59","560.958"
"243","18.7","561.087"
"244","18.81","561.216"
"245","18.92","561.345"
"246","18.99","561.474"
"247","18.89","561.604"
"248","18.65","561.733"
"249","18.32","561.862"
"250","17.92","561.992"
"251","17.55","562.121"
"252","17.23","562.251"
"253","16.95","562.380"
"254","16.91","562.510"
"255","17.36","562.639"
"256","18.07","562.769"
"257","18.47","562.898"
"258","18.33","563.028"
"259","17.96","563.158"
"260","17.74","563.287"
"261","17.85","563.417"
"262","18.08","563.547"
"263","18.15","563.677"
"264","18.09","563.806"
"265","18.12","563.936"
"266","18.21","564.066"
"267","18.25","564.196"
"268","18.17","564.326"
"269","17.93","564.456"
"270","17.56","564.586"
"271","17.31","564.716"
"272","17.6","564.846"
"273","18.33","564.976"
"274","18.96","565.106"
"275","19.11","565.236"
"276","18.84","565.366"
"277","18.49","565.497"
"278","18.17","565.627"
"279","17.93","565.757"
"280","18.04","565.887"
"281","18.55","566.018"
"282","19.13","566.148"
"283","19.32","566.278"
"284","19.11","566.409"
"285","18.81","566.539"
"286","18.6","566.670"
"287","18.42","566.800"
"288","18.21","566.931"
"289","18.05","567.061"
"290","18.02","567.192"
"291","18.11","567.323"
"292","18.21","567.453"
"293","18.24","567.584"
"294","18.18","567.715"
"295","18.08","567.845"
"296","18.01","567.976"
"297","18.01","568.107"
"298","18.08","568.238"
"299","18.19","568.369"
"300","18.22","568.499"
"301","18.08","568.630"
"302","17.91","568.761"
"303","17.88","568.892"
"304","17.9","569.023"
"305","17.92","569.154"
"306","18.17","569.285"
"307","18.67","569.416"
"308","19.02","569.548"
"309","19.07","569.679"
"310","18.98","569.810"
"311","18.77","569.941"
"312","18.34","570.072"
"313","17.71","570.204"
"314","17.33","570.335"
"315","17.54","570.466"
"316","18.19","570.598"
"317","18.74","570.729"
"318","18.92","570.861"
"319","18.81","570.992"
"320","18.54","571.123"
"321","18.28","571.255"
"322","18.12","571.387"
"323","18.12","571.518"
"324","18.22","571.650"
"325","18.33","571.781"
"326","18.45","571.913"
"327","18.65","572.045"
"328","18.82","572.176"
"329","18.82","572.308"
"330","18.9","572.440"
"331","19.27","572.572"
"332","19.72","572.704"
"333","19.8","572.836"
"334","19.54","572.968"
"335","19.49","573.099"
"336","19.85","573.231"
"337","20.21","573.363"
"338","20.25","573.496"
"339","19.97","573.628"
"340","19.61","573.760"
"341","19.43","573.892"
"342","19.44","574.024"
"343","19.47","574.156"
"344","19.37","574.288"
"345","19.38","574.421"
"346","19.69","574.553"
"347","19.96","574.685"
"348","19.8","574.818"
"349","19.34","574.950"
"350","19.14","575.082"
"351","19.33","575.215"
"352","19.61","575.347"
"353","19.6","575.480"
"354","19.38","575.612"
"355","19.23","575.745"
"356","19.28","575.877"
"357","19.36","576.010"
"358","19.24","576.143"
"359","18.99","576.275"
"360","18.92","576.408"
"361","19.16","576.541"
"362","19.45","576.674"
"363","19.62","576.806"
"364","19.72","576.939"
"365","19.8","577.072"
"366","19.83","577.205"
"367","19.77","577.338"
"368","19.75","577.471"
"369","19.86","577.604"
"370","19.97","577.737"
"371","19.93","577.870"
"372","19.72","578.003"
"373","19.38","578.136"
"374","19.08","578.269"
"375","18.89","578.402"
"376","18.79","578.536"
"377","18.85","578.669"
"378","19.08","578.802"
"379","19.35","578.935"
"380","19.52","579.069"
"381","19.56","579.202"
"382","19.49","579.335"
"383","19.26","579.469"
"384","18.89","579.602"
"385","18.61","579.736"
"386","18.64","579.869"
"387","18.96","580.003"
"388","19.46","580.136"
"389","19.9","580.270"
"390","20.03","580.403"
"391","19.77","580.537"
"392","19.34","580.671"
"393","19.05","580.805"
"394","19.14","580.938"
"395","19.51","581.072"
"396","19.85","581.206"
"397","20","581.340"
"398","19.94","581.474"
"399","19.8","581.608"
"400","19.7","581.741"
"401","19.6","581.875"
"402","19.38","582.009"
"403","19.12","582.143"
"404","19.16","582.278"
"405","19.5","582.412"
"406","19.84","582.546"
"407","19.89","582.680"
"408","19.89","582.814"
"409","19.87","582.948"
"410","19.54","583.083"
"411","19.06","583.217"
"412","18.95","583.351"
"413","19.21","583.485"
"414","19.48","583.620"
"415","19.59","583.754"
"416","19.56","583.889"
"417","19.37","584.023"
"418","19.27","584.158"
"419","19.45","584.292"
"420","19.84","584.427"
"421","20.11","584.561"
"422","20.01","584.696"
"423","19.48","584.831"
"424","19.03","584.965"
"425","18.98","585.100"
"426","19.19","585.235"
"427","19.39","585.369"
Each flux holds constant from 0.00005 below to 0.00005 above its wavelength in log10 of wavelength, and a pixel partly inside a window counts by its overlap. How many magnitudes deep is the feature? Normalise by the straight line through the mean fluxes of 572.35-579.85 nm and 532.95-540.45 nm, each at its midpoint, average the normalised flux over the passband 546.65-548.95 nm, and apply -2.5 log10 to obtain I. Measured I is 0.06 mag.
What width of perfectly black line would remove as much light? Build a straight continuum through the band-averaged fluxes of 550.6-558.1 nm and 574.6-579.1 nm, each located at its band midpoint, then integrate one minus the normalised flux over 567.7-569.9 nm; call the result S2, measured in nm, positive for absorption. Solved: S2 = 0.102 nm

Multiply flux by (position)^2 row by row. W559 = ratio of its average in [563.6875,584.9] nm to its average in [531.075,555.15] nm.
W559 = 1.1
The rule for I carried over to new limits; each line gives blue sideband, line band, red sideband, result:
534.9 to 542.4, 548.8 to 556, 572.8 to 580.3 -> 0.04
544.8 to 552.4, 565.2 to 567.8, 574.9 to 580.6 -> 0.02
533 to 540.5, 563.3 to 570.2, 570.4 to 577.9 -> 0.05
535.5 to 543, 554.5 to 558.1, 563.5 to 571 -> 0.01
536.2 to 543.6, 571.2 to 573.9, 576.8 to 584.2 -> 0.01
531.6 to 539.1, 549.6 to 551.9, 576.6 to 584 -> 0.07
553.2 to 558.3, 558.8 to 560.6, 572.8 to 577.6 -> 0.04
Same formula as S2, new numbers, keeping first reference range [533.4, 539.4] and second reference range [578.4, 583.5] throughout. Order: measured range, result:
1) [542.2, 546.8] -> 0.27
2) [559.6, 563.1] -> 0.19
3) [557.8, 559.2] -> 0.11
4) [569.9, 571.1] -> 0.07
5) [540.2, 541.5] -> 0.12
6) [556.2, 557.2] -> 0.06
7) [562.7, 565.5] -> 0.17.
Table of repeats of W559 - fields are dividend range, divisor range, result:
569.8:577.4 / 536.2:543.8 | 1.16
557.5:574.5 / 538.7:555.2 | 1.08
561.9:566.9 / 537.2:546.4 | 1.07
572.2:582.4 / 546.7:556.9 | 1.16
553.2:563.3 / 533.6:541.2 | 1.05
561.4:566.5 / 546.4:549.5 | 1.06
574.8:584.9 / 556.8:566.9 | 1.14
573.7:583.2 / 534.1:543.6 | 1.19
